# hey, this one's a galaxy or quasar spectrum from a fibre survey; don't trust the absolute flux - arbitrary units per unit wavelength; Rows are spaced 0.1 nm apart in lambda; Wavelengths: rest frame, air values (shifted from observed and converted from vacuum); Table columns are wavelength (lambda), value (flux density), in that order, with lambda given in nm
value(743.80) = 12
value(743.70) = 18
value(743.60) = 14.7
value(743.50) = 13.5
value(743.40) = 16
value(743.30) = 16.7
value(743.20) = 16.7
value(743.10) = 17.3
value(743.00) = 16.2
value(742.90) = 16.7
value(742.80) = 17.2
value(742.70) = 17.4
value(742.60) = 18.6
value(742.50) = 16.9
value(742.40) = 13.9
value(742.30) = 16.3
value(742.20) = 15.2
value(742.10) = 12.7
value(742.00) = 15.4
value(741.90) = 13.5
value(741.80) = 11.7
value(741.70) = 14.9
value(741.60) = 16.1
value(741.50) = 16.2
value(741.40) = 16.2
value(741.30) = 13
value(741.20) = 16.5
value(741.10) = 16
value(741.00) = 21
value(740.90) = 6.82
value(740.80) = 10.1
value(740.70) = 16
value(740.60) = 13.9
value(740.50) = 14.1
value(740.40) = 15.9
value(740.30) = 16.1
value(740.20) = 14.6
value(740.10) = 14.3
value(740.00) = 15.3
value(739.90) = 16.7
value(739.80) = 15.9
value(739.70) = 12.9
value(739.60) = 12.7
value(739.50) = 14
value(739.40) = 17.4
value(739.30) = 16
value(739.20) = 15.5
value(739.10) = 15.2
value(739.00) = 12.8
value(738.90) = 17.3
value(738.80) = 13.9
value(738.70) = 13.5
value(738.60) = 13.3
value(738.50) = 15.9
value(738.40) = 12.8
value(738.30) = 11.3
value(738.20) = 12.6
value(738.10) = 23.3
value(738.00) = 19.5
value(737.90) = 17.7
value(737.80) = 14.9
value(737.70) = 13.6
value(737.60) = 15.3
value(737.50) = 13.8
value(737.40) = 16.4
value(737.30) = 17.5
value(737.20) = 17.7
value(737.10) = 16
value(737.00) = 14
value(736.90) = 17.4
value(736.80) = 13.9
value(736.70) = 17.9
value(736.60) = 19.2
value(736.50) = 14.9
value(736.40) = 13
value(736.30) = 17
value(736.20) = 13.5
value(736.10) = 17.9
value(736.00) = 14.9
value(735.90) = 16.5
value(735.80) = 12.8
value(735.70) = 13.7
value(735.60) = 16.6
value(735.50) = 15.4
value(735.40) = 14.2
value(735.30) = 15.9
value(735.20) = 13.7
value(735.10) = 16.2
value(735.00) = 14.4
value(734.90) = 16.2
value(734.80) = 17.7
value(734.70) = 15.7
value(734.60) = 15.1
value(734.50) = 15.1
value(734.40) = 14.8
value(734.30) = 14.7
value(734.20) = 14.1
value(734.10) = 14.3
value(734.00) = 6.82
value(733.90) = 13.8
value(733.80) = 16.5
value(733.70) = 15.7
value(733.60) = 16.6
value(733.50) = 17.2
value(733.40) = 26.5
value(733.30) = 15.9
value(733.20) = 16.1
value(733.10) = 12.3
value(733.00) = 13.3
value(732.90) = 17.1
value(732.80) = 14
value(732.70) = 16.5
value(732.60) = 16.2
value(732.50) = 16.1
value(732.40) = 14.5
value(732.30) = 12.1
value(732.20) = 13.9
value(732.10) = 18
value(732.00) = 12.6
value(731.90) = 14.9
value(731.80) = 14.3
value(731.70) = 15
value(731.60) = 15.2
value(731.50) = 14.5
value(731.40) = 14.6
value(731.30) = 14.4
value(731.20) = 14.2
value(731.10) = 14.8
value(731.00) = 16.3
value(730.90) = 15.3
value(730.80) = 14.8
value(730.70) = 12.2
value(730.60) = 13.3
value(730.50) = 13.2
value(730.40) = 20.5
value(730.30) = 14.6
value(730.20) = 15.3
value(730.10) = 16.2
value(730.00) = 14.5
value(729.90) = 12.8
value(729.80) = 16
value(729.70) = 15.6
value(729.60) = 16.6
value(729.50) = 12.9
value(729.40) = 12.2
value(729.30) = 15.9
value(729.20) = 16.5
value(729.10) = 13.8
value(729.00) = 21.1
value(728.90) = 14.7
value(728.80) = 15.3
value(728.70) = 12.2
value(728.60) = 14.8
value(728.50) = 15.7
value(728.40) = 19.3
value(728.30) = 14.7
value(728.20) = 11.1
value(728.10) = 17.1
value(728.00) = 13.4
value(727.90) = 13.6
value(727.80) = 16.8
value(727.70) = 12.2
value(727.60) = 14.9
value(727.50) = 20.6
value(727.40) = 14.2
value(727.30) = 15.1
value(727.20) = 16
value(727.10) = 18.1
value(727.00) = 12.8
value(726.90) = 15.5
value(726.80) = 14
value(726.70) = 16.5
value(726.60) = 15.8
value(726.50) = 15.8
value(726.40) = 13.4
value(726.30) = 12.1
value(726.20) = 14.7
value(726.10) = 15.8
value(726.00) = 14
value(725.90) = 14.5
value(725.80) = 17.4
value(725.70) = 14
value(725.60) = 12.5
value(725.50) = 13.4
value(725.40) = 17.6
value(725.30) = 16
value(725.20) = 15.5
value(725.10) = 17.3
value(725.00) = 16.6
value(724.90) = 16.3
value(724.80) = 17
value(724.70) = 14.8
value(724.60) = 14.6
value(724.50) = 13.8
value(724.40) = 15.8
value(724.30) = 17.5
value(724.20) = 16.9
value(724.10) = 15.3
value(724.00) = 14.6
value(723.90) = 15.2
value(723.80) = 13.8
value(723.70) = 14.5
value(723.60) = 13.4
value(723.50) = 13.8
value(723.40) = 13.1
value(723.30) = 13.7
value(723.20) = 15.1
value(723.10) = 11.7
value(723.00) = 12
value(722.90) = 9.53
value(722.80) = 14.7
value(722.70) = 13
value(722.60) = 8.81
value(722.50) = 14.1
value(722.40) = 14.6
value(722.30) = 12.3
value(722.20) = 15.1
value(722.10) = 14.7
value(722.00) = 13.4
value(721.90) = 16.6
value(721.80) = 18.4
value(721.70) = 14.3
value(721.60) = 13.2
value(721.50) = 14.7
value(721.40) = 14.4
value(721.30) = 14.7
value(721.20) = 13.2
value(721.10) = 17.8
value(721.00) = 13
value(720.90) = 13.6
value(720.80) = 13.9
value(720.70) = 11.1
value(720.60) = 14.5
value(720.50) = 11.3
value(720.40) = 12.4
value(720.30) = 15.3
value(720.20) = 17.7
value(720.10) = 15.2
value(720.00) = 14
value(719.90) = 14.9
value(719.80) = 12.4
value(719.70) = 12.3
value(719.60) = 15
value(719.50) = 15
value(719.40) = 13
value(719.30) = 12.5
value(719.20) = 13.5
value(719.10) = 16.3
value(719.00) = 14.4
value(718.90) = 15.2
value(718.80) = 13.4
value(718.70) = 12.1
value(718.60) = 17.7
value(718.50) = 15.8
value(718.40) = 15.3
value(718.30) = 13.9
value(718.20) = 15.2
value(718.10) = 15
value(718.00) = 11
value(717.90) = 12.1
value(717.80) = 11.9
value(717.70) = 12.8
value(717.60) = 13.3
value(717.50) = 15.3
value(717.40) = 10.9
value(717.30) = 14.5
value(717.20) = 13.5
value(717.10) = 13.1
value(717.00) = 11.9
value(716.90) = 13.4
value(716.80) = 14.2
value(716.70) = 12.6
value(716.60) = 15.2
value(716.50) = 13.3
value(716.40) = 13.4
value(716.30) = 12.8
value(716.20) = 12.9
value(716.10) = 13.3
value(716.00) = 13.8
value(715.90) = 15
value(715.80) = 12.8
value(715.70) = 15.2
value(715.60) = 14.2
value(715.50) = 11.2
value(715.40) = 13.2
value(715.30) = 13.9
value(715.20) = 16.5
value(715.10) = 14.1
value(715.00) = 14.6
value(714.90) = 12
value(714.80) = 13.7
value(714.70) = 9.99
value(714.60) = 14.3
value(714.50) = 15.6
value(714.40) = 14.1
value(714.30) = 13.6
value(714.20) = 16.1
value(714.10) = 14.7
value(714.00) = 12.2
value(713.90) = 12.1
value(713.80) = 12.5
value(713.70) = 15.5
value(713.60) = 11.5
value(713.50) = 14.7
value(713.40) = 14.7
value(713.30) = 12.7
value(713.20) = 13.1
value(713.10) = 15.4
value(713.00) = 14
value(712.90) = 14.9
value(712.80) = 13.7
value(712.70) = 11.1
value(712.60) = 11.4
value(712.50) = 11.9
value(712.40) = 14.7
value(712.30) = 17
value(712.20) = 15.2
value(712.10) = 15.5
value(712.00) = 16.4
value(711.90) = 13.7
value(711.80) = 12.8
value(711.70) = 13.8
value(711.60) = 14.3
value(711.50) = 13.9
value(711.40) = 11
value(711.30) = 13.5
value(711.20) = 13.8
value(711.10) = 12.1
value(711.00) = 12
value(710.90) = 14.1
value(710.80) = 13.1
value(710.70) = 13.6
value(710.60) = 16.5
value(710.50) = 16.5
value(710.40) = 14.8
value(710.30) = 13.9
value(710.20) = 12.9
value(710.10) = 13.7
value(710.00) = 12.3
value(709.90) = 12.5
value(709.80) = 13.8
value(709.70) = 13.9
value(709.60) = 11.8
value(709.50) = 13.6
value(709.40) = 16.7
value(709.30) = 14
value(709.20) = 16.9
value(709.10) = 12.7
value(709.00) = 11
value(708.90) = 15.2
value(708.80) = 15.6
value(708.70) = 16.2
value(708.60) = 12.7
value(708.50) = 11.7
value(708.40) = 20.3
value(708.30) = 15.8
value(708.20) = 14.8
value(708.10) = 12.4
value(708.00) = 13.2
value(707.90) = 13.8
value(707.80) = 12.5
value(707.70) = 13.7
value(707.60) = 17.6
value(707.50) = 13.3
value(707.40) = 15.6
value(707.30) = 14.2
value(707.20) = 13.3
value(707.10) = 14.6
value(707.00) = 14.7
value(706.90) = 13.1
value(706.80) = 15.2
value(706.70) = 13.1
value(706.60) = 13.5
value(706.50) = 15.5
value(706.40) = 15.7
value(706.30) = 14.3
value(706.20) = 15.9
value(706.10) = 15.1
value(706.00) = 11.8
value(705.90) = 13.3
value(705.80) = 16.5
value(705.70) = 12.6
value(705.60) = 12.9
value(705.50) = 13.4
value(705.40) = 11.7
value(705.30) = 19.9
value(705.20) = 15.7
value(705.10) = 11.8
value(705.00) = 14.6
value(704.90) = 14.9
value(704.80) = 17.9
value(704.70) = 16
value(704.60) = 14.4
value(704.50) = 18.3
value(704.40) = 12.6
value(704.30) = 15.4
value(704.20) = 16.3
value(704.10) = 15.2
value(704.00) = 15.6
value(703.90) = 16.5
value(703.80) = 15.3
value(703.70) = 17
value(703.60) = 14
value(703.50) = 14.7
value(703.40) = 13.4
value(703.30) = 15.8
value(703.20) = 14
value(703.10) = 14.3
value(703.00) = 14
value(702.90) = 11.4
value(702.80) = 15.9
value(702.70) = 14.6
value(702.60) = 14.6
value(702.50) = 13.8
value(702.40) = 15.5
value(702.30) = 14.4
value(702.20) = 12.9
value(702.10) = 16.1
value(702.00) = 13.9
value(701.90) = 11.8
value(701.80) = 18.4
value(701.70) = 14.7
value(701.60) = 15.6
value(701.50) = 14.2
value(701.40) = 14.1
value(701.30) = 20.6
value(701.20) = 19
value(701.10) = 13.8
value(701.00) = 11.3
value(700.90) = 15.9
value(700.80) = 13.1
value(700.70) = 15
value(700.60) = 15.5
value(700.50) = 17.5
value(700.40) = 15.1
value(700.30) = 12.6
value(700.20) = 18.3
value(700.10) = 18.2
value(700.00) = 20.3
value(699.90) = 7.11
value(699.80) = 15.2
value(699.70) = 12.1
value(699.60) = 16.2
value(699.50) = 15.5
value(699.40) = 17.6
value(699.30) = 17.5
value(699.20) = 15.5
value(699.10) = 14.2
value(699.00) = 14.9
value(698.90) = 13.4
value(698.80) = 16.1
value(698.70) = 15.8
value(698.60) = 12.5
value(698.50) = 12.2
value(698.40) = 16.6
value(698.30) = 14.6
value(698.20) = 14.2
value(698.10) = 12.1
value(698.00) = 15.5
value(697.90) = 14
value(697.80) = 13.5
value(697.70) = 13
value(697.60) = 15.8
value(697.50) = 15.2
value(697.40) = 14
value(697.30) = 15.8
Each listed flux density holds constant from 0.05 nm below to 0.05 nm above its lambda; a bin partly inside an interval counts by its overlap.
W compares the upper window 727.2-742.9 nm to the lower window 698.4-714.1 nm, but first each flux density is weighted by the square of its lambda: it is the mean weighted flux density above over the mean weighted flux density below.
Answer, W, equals 1.14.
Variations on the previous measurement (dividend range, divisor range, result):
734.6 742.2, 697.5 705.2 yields 1.13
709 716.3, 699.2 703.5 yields 0.95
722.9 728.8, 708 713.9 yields 1.12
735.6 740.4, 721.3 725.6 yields 1.10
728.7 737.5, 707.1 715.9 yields 1.16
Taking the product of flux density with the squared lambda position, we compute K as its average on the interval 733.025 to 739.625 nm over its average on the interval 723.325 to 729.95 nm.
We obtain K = 1.05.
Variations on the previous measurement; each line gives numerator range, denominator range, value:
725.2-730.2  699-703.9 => 1.08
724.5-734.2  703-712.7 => 1.12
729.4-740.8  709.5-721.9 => 1.16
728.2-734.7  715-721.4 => 1.13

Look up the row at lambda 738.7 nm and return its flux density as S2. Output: 13.5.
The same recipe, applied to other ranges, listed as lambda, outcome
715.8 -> 12.8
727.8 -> 16.8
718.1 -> 15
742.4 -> 13.9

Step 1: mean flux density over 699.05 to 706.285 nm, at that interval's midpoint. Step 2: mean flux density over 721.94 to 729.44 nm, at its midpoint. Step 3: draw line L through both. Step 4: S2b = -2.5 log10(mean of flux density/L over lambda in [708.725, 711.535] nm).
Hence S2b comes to 0.09 mag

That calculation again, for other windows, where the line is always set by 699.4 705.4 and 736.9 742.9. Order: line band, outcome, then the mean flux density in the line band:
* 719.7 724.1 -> 0.09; 13.9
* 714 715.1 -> 0.10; 13.8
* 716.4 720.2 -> 0.10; 13.9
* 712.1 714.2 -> 0.10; 13.8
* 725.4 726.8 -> 0.03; 14.7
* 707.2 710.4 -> 0.07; 14.1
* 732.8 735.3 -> -0.01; 15.4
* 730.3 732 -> 0.03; 14.8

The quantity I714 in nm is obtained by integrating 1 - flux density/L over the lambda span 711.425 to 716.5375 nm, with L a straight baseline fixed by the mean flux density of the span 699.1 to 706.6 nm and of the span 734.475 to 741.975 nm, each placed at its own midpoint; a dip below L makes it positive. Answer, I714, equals 0.44 nm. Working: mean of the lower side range 15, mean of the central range 13.8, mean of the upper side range 15.2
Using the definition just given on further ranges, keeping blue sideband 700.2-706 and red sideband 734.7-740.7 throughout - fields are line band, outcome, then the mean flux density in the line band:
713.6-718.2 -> 0.48 nm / 13.5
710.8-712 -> 0.14 nm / 13.3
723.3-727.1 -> 0.04 nm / 15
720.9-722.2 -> 0.03 nm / 14.8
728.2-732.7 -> 0.08 nm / 15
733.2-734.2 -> -0.03 nm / 15.8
